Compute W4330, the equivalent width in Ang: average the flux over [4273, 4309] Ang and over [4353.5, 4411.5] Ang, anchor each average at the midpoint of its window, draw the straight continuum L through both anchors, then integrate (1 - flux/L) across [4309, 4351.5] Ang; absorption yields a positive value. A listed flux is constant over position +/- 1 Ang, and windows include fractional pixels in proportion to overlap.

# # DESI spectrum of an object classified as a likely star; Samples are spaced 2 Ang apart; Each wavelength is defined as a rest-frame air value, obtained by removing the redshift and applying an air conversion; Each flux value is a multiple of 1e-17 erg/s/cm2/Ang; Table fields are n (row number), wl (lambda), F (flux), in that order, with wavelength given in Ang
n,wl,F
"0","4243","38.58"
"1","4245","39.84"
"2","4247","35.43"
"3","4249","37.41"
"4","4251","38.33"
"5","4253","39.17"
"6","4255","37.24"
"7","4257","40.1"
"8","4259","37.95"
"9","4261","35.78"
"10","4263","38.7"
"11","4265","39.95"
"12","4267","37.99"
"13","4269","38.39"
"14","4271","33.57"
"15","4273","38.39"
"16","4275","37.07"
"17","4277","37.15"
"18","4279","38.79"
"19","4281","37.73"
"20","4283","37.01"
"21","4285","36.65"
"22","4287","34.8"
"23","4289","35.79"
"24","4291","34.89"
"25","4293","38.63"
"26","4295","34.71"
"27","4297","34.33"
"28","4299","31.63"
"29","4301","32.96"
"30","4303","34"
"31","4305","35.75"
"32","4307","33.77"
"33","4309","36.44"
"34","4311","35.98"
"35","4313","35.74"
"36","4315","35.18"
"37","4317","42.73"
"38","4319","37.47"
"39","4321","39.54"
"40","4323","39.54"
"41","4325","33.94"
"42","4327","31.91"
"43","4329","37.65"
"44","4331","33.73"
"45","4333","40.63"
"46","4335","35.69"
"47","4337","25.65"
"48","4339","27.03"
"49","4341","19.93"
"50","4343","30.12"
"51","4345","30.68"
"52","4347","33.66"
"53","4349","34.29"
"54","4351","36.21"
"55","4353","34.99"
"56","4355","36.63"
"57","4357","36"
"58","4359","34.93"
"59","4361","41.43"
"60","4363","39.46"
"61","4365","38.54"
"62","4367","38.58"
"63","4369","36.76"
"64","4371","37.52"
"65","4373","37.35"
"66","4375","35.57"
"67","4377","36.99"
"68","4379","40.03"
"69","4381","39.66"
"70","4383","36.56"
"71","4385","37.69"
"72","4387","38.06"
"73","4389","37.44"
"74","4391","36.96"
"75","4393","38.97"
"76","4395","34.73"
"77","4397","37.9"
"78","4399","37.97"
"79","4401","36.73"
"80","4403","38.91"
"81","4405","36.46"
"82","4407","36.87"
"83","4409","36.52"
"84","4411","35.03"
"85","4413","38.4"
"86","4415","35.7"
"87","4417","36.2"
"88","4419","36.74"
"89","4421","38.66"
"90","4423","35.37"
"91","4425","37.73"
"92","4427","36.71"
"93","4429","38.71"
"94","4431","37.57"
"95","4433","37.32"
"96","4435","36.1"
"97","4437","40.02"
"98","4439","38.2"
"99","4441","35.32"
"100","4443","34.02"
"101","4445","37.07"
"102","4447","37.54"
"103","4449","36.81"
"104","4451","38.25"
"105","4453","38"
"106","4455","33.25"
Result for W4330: 2.64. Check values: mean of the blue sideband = 35.7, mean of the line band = 34.2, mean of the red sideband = 37.5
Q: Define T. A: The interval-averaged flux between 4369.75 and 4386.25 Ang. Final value 37.7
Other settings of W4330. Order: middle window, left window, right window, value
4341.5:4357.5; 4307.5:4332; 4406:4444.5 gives 1.36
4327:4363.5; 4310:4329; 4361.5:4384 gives 3.67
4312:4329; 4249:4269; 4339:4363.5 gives -0.89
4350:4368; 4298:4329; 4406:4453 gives -0.56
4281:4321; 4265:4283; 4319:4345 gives -0.53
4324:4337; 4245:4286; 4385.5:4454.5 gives 0.91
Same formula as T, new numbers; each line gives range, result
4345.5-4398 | 37.1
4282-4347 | 34.5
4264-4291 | 37.1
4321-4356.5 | 33.3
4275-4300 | 36.1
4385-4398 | 37.4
